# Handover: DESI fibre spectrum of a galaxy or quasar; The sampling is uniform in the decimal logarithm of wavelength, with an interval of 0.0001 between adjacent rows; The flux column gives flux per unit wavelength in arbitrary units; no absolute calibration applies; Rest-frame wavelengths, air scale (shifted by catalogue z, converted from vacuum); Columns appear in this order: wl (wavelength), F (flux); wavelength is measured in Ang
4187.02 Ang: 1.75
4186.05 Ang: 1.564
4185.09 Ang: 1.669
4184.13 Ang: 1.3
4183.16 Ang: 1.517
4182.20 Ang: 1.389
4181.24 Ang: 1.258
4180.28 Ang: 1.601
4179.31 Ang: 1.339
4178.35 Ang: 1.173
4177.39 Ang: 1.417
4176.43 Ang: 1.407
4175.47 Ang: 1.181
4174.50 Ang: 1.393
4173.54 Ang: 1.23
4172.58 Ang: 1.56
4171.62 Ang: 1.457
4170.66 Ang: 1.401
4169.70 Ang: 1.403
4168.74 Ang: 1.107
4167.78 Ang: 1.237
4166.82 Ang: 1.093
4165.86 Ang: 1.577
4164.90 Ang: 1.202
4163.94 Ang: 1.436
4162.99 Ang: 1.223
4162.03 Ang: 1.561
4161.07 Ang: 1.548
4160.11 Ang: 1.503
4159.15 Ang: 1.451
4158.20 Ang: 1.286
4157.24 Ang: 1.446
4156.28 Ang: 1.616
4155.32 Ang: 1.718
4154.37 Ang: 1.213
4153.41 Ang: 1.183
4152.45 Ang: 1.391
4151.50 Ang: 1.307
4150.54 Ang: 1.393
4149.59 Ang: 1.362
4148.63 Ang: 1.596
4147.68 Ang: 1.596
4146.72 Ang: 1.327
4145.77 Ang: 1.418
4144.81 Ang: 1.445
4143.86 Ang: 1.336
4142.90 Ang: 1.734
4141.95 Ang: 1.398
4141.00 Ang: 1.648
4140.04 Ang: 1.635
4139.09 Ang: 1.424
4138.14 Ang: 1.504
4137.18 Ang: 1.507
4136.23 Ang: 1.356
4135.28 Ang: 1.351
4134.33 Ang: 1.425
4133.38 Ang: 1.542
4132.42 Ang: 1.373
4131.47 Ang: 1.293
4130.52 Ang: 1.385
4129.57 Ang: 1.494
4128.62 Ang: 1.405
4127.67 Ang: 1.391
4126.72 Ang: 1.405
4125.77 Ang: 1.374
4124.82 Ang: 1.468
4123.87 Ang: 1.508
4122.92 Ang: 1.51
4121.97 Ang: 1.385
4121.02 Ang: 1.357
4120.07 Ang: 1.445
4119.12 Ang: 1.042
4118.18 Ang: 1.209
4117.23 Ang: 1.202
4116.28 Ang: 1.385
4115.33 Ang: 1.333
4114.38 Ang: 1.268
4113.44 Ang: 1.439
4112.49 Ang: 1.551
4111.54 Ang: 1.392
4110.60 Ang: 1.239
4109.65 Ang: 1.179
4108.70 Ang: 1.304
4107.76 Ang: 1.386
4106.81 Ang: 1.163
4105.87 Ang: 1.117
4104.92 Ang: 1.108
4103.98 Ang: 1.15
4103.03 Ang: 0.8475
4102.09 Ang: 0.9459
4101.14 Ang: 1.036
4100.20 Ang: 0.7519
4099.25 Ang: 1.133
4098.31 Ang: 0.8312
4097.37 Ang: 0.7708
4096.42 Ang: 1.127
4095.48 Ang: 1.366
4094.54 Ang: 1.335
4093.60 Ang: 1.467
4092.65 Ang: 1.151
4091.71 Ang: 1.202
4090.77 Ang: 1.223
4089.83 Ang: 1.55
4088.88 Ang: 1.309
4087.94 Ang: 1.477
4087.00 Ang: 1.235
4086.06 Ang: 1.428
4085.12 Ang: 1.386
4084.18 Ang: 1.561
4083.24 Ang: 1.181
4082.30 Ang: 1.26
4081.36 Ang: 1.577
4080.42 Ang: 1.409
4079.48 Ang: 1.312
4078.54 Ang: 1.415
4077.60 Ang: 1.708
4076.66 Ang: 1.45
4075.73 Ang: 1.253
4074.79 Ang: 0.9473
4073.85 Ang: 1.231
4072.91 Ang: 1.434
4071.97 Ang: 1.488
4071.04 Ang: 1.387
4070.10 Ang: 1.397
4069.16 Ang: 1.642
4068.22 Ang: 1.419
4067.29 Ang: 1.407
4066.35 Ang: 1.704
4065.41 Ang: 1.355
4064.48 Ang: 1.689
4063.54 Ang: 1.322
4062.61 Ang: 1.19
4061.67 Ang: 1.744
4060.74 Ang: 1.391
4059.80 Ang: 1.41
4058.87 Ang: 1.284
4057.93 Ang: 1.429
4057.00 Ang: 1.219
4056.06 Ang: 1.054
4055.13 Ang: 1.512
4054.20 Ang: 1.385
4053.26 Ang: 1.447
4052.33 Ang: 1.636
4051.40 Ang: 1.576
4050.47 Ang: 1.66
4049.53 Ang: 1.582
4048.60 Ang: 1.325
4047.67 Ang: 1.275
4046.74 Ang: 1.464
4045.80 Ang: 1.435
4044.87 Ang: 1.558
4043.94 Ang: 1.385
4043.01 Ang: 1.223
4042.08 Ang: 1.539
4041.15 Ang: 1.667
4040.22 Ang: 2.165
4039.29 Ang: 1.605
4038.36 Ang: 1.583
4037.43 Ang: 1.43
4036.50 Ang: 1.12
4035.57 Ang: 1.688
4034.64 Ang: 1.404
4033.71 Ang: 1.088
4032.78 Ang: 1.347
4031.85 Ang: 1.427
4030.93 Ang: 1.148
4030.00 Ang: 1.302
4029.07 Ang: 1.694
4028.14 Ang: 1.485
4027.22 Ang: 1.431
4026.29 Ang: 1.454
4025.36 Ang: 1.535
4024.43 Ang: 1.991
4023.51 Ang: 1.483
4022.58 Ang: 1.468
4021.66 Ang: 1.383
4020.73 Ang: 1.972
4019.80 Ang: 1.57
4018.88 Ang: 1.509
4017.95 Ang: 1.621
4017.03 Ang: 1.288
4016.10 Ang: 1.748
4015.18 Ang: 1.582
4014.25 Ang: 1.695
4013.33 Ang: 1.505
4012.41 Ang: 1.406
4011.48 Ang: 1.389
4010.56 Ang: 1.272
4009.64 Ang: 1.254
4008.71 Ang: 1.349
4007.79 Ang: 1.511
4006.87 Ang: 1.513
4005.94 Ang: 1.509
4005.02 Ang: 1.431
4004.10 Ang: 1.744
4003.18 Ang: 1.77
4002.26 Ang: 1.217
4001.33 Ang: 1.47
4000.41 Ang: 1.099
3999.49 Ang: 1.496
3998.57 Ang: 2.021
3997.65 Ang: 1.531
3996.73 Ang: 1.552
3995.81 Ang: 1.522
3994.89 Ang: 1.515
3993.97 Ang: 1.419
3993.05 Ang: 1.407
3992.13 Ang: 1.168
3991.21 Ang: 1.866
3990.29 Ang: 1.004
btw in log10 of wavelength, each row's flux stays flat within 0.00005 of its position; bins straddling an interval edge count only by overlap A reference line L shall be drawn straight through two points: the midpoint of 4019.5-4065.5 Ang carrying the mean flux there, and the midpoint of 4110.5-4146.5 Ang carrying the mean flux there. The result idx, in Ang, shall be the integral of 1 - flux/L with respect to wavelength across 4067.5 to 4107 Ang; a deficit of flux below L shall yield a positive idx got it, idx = 4.8 Ang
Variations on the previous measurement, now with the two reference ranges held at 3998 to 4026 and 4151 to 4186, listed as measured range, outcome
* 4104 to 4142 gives 1.5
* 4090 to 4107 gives 4.1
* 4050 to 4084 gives 1.4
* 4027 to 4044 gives 0.5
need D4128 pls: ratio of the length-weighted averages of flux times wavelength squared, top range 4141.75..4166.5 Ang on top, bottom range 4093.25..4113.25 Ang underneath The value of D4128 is 1.27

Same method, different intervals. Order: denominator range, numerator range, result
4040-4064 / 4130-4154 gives 1.04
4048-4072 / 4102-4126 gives 0.91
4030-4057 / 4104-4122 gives 0.92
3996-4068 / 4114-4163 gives 1.01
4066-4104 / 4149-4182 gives 1.11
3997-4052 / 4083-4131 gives 0.89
